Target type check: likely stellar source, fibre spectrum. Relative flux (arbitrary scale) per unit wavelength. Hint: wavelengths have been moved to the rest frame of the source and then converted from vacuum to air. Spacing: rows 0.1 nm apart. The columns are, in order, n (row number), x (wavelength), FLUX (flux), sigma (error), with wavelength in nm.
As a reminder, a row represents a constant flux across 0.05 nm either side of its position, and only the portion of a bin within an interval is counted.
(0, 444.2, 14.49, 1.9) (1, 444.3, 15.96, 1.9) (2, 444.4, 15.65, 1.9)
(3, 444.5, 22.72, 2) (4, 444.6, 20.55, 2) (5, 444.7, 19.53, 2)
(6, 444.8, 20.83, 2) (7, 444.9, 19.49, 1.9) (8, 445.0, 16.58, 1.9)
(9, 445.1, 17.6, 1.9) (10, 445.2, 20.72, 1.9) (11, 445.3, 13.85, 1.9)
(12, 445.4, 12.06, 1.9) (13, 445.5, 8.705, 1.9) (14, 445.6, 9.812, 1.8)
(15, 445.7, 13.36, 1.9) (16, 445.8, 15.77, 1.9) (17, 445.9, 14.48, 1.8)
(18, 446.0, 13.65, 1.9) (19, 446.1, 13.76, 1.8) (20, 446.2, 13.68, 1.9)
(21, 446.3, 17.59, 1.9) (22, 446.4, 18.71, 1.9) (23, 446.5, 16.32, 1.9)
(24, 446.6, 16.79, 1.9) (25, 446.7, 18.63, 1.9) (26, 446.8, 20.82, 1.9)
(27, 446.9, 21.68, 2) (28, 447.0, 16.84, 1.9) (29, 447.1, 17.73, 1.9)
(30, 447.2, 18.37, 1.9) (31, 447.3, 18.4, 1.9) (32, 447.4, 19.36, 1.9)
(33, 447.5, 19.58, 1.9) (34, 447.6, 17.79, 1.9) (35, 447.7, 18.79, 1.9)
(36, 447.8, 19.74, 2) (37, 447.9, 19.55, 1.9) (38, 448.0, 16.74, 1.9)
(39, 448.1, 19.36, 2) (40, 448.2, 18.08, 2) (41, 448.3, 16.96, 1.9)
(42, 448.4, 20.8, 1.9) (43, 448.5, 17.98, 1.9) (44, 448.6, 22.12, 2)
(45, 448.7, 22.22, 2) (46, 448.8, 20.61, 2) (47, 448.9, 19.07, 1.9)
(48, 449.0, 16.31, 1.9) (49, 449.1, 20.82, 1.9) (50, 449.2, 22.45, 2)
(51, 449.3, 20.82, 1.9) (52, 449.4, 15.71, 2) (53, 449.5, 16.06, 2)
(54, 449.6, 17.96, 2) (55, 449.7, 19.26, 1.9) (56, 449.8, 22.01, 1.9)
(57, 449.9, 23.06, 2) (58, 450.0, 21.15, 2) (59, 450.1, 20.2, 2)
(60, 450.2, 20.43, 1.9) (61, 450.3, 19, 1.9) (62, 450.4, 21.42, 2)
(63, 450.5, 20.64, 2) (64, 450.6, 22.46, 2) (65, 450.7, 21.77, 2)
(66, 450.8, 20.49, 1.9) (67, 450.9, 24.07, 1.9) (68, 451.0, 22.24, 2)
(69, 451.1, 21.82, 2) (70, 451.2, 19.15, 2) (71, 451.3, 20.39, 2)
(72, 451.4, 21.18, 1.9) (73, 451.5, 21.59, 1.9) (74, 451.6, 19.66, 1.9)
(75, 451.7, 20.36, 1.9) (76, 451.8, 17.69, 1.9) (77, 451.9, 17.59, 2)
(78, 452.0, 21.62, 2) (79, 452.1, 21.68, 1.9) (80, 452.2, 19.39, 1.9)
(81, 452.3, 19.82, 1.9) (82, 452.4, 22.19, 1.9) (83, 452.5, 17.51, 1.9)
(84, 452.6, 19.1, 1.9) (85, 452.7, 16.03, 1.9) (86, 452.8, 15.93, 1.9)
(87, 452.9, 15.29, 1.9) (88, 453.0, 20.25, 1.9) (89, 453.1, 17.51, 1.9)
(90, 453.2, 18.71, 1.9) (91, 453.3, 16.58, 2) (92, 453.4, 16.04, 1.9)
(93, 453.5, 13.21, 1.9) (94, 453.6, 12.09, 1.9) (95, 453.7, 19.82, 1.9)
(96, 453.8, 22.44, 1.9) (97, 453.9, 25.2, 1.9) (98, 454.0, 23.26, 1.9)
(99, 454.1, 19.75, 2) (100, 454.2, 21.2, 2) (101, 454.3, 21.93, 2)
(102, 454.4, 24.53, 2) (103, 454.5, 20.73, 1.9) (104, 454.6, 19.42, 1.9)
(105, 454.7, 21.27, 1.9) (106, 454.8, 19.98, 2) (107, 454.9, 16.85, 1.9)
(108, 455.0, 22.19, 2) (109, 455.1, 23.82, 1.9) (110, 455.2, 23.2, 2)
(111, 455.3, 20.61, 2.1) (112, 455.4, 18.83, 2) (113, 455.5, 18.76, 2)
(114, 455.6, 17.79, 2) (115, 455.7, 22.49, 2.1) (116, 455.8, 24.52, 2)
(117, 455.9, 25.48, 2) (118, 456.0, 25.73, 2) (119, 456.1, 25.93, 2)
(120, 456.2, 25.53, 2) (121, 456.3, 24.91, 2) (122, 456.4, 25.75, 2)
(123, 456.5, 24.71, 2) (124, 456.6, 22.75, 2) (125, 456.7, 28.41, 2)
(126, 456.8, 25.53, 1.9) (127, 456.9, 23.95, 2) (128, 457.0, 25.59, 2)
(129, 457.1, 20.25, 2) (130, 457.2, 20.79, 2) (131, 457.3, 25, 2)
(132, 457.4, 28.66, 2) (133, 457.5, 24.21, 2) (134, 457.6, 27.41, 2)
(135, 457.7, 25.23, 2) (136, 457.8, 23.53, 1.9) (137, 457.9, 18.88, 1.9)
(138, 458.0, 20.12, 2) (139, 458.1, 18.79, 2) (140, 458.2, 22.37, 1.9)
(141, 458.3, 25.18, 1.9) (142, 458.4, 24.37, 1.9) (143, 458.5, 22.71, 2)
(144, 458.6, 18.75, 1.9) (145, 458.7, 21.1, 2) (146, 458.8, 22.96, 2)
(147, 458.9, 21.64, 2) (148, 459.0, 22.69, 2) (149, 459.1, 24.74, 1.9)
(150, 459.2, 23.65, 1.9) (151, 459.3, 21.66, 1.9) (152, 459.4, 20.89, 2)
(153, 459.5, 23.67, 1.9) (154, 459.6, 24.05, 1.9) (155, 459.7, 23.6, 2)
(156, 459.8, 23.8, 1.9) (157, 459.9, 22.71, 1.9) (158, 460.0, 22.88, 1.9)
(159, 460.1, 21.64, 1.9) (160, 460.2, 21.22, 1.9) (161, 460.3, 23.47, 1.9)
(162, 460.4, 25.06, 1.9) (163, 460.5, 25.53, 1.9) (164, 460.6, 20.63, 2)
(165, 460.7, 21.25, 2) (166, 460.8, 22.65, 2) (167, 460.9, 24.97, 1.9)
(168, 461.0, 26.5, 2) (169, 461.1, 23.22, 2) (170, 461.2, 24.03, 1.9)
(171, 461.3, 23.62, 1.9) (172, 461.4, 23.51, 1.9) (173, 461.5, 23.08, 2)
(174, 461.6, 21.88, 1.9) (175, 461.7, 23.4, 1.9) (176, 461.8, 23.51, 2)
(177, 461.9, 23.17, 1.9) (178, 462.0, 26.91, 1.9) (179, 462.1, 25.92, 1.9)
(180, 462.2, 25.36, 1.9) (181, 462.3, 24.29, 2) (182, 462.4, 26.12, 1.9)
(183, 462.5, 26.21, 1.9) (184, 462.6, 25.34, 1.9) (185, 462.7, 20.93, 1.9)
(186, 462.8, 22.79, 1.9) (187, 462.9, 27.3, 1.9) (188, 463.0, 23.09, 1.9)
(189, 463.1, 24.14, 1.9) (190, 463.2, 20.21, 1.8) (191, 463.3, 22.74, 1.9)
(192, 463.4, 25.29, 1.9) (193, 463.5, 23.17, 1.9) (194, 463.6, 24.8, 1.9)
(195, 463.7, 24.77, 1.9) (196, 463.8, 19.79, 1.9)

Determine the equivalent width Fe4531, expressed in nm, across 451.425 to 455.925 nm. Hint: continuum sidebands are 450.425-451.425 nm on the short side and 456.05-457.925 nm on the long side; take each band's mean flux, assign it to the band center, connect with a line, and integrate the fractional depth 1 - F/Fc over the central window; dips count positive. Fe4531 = 0.60 nm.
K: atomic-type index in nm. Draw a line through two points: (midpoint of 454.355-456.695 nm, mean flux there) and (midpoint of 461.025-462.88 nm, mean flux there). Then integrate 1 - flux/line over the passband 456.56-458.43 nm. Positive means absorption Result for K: -0.06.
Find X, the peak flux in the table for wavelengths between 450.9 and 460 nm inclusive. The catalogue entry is 28.66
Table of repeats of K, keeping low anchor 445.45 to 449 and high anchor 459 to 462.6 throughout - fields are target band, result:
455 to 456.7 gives -0.15 nm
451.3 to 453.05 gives 0.04 nm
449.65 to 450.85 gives -0.13 nm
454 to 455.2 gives -0.02 nm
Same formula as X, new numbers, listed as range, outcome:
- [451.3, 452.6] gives 22.19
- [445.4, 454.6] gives 25.2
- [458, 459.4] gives 25.18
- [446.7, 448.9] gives 22.22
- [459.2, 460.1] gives 24.05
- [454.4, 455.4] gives 23.82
